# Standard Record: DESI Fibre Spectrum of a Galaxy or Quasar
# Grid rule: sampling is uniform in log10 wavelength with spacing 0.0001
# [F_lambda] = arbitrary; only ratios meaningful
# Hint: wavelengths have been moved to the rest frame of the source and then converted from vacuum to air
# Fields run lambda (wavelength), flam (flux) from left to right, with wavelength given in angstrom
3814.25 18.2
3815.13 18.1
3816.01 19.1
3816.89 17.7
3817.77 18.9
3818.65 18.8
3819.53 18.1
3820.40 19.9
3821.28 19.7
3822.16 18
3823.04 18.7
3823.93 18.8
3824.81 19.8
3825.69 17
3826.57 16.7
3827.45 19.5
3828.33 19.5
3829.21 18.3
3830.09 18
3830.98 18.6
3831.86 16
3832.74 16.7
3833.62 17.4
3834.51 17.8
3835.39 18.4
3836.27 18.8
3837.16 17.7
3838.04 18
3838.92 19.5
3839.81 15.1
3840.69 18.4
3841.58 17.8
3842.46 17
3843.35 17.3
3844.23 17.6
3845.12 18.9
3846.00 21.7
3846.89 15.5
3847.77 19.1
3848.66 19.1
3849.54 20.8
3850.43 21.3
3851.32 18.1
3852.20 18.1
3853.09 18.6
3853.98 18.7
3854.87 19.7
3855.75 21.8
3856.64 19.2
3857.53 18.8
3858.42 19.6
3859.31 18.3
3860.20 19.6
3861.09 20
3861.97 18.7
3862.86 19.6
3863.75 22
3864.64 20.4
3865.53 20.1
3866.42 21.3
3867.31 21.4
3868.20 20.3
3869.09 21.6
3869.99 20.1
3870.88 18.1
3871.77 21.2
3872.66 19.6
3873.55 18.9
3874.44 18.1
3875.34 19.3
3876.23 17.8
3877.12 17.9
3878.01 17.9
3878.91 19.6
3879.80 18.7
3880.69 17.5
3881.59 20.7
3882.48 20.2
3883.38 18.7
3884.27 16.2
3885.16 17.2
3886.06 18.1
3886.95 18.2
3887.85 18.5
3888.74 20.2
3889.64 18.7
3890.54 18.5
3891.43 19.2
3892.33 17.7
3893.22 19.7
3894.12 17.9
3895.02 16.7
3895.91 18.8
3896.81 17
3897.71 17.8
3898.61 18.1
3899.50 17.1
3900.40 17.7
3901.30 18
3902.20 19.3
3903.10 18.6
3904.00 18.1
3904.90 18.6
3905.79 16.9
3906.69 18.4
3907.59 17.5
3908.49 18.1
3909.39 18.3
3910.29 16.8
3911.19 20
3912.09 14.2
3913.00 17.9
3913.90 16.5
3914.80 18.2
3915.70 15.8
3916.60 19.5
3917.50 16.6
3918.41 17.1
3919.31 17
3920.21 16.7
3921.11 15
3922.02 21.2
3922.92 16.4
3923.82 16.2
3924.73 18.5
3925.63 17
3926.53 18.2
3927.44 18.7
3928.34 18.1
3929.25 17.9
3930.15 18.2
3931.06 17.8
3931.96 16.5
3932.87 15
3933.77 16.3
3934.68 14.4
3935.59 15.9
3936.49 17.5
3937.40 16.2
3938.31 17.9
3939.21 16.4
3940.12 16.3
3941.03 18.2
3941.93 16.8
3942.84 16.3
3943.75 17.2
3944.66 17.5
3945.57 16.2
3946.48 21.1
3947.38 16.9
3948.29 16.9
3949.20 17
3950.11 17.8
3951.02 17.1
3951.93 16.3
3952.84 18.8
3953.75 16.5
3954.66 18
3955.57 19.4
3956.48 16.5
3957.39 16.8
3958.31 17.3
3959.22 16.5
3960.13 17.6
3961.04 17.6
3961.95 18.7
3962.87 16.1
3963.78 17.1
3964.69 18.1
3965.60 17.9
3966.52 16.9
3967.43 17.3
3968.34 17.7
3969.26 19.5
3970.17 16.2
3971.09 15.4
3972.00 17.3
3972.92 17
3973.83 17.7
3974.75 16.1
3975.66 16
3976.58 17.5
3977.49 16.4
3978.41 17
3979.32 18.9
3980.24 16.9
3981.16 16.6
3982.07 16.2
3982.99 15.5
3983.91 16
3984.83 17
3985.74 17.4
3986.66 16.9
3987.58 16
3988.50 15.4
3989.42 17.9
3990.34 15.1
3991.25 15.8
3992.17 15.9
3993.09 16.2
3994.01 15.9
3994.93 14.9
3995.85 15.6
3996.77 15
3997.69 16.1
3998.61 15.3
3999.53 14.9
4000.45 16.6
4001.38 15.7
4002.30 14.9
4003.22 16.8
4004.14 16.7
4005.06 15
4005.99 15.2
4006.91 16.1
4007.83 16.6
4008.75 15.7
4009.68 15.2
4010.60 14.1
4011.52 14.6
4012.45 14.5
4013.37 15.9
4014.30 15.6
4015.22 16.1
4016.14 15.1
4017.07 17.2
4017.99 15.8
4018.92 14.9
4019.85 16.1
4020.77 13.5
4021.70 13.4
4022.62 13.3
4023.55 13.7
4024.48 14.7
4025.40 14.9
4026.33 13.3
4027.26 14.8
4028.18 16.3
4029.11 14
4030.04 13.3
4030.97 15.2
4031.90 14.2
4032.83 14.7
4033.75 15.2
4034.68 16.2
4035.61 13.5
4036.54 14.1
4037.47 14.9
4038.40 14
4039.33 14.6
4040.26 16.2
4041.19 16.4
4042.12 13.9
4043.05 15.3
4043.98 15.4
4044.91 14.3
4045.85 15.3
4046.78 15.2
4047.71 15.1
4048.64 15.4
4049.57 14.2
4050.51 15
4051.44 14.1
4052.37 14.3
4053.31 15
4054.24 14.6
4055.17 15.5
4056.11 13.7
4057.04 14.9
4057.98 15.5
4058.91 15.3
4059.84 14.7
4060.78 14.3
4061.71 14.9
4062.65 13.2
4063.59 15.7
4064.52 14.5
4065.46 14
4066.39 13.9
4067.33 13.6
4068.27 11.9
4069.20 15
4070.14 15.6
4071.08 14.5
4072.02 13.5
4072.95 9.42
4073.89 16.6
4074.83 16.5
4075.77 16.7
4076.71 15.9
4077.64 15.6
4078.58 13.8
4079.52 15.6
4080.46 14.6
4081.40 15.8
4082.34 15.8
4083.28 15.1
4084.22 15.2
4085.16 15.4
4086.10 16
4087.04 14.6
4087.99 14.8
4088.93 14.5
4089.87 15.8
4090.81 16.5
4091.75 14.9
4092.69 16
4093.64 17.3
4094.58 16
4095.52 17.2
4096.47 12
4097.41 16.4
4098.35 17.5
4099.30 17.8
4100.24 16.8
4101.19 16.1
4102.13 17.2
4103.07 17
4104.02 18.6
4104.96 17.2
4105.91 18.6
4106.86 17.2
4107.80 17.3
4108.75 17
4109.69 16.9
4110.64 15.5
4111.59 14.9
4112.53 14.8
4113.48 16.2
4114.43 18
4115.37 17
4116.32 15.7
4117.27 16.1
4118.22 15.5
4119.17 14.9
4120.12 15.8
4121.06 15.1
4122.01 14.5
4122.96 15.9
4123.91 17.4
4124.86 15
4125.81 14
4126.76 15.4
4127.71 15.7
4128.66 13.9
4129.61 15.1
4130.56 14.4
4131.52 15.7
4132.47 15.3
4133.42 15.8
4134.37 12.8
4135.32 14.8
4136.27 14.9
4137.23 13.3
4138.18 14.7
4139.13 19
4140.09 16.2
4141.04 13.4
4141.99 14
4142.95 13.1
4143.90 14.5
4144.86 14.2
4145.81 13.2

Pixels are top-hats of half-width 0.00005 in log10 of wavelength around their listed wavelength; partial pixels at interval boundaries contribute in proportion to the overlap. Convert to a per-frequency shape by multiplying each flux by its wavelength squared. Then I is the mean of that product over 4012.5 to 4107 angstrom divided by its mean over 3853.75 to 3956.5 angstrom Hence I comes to 0.9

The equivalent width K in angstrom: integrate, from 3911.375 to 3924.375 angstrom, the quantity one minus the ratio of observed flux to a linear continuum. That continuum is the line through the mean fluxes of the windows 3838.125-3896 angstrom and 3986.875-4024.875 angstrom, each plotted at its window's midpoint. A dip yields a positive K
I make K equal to 0.44 angstrom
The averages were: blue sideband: 19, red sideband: 15.4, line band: 17.1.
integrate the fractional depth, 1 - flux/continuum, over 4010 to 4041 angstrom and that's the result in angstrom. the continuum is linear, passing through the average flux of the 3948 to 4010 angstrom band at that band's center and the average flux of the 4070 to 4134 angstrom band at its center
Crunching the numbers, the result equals 2.9 angstrom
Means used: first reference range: 16.6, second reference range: 15.7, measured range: 14.8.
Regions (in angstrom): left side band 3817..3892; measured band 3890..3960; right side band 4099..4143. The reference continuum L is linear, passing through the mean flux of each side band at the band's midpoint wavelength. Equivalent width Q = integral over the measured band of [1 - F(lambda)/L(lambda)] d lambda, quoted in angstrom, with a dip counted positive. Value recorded 2.2 angstrom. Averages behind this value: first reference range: 18.8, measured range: 17.5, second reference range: 15.8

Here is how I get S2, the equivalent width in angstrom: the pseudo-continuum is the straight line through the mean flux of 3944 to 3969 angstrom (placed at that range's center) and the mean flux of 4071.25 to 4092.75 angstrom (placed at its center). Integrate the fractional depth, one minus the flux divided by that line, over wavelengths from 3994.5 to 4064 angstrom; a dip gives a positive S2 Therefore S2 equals 4.8 angstrom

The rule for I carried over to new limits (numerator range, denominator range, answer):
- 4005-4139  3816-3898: 0.90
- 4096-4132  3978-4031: 1.09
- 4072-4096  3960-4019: 0.99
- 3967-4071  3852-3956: 0.90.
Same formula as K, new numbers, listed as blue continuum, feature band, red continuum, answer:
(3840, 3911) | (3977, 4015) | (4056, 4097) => 1.2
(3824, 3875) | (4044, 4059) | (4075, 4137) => 1.5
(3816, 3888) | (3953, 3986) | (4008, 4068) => -1.8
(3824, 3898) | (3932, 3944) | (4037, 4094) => 0.6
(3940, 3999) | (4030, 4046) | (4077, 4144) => 1.4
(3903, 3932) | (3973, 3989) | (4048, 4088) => -0.3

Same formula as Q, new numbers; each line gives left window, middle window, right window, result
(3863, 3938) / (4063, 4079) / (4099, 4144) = 1.8 angstrom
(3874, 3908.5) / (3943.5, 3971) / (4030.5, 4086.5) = -0.9 angstrom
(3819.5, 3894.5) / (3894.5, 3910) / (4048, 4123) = 0.2 angstrom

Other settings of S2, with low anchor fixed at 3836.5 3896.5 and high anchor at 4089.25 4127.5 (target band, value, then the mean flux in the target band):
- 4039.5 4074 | 4.6 angstrom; 14.6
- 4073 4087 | 1.0 angstrom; 15.4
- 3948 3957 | 0.3 angstrom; 17.4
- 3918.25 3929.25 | 0.5 angstrom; 17.5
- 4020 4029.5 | 1.6 angstrom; 14.3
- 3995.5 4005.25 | 1.0 angstrom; 15.7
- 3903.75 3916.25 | 0.6 angstrom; 17.5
